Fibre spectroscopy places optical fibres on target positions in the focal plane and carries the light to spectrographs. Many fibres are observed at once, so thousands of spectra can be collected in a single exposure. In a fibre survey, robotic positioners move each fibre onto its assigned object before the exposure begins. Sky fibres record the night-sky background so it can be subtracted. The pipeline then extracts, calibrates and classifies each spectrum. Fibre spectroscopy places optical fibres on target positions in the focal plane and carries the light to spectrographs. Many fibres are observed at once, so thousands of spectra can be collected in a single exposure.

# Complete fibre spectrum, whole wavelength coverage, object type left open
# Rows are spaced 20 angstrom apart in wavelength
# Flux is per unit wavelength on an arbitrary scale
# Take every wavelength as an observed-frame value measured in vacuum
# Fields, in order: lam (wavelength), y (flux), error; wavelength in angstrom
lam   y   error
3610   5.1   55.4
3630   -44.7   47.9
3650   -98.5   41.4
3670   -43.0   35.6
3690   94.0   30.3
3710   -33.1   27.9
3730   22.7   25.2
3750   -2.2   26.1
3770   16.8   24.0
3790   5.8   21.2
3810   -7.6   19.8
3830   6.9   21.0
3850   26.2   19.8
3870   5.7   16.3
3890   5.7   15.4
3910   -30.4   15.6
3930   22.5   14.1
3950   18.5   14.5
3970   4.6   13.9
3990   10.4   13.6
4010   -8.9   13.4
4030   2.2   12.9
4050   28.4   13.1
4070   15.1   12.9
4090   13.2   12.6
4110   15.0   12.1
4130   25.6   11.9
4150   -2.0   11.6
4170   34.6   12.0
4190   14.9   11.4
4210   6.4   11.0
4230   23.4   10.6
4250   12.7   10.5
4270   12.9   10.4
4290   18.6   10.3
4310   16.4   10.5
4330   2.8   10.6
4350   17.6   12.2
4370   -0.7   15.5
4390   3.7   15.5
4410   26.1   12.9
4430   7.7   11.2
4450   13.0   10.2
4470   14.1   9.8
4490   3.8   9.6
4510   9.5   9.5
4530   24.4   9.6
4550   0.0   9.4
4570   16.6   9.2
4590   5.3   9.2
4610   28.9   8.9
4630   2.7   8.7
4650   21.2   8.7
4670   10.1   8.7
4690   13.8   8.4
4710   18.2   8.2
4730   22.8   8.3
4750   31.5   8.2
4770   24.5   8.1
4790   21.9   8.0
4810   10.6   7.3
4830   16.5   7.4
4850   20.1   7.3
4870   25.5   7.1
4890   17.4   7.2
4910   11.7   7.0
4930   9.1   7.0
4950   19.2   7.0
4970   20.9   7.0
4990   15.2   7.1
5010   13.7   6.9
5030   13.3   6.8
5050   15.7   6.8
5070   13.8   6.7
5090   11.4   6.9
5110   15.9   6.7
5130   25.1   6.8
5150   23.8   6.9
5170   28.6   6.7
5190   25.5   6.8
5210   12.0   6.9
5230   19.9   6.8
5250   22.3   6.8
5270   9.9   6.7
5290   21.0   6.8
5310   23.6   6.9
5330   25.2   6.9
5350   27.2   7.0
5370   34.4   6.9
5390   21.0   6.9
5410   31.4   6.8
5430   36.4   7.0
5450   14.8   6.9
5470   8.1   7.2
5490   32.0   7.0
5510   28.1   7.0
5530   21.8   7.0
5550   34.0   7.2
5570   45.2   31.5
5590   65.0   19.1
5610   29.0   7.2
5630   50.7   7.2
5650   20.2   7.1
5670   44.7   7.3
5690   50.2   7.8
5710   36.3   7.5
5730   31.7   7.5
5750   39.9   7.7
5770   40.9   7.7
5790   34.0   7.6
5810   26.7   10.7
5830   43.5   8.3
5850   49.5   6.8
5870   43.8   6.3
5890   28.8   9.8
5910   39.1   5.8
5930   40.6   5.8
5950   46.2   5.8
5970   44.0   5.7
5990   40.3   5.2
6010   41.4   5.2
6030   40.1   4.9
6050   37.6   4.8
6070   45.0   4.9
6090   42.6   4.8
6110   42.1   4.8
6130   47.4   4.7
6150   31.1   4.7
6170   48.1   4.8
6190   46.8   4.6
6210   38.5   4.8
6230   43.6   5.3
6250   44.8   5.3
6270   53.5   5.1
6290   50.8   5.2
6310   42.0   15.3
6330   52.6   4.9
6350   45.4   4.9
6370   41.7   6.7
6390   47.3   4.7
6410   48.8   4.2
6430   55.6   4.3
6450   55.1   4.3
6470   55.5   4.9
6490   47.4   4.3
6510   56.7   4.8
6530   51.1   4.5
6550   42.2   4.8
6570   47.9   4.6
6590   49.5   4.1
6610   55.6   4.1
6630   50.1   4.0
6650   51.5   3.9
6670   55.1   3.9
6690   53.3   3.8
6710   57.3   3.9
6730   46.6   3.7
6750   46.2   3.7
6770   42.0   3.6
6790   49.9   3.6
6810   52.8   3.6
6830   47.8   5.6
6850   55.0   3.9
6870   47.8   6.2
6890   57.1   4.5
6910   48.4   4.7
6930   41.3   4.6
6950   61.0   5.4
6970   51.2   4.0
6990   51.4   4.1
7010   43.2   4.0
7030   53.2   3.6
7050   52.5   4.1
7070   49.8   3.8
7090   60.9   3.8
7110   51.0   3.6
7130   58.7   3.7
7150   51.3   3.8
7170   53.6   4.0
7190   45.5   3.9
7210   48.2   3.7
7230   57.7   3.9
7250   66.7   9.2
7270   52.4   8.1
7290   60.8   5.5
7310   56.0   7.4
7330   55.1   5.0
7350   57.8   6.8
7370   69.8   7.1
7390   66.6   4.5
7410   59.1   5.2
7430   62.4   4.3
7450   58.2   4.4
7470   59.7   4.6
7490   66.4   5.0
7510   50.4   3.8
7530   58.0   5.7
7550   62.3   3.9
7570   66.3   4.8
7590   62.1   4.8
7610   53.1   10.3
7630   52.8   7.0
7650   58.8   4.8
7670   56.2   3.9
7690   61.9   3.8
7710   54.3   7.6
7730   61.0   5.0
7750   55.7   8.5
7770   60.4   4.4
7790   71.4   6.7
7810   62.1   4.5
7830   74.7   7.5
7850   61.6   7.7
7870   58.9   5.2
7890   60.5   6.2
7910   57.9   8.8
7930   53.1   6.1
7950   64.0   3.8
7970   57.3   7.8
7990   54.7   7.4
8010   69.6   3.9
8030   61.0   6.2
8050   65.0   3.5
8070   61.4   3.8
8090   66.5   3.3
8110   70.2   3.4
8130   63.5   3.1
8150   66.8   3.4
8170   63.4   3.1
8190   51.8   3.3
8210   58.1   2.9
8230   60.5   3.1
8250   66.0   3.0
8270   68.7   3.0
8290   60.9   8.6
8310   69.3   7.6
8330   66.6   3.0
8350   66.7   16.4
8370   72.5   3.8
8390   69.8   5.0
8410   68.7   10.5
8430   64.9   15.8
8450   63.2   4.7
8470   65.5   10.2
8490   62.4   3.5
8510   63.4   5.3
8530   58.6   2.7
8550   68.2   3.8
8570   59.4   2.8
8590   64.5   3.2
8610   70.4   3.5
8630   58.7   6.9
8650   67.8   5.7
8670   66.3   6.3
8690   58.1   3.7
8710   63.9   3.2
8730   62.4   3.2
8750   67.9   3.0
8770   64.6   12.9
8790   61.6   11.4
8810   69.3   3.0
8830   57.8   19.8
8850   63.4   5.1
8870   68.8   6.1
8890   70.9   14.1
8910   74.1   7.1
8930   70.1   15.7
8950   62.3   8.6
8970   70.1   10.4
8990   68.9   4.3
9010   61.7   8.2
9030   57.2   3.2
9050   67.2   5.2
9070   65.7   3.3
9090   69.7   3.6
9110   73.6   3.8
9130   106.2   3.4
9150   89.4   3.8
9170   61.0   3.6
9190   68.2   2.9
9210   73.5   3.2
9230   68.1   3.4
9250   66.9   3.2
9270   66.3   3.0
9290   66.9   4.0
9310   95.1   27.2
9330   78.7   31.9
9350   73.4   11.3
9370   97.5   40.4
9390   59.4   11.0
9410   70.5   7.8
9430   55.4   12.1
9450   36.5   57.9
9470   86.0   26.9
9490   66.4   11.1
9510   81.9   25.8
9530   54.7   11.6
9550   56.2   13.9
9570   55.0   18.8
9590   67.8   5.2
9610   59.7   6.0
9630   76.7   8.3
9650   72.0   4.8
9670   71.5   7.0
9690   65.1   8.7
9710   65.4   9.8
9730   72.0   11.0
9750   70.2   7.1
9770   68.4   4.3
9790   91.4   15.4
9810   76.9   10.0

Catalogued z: 0.39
